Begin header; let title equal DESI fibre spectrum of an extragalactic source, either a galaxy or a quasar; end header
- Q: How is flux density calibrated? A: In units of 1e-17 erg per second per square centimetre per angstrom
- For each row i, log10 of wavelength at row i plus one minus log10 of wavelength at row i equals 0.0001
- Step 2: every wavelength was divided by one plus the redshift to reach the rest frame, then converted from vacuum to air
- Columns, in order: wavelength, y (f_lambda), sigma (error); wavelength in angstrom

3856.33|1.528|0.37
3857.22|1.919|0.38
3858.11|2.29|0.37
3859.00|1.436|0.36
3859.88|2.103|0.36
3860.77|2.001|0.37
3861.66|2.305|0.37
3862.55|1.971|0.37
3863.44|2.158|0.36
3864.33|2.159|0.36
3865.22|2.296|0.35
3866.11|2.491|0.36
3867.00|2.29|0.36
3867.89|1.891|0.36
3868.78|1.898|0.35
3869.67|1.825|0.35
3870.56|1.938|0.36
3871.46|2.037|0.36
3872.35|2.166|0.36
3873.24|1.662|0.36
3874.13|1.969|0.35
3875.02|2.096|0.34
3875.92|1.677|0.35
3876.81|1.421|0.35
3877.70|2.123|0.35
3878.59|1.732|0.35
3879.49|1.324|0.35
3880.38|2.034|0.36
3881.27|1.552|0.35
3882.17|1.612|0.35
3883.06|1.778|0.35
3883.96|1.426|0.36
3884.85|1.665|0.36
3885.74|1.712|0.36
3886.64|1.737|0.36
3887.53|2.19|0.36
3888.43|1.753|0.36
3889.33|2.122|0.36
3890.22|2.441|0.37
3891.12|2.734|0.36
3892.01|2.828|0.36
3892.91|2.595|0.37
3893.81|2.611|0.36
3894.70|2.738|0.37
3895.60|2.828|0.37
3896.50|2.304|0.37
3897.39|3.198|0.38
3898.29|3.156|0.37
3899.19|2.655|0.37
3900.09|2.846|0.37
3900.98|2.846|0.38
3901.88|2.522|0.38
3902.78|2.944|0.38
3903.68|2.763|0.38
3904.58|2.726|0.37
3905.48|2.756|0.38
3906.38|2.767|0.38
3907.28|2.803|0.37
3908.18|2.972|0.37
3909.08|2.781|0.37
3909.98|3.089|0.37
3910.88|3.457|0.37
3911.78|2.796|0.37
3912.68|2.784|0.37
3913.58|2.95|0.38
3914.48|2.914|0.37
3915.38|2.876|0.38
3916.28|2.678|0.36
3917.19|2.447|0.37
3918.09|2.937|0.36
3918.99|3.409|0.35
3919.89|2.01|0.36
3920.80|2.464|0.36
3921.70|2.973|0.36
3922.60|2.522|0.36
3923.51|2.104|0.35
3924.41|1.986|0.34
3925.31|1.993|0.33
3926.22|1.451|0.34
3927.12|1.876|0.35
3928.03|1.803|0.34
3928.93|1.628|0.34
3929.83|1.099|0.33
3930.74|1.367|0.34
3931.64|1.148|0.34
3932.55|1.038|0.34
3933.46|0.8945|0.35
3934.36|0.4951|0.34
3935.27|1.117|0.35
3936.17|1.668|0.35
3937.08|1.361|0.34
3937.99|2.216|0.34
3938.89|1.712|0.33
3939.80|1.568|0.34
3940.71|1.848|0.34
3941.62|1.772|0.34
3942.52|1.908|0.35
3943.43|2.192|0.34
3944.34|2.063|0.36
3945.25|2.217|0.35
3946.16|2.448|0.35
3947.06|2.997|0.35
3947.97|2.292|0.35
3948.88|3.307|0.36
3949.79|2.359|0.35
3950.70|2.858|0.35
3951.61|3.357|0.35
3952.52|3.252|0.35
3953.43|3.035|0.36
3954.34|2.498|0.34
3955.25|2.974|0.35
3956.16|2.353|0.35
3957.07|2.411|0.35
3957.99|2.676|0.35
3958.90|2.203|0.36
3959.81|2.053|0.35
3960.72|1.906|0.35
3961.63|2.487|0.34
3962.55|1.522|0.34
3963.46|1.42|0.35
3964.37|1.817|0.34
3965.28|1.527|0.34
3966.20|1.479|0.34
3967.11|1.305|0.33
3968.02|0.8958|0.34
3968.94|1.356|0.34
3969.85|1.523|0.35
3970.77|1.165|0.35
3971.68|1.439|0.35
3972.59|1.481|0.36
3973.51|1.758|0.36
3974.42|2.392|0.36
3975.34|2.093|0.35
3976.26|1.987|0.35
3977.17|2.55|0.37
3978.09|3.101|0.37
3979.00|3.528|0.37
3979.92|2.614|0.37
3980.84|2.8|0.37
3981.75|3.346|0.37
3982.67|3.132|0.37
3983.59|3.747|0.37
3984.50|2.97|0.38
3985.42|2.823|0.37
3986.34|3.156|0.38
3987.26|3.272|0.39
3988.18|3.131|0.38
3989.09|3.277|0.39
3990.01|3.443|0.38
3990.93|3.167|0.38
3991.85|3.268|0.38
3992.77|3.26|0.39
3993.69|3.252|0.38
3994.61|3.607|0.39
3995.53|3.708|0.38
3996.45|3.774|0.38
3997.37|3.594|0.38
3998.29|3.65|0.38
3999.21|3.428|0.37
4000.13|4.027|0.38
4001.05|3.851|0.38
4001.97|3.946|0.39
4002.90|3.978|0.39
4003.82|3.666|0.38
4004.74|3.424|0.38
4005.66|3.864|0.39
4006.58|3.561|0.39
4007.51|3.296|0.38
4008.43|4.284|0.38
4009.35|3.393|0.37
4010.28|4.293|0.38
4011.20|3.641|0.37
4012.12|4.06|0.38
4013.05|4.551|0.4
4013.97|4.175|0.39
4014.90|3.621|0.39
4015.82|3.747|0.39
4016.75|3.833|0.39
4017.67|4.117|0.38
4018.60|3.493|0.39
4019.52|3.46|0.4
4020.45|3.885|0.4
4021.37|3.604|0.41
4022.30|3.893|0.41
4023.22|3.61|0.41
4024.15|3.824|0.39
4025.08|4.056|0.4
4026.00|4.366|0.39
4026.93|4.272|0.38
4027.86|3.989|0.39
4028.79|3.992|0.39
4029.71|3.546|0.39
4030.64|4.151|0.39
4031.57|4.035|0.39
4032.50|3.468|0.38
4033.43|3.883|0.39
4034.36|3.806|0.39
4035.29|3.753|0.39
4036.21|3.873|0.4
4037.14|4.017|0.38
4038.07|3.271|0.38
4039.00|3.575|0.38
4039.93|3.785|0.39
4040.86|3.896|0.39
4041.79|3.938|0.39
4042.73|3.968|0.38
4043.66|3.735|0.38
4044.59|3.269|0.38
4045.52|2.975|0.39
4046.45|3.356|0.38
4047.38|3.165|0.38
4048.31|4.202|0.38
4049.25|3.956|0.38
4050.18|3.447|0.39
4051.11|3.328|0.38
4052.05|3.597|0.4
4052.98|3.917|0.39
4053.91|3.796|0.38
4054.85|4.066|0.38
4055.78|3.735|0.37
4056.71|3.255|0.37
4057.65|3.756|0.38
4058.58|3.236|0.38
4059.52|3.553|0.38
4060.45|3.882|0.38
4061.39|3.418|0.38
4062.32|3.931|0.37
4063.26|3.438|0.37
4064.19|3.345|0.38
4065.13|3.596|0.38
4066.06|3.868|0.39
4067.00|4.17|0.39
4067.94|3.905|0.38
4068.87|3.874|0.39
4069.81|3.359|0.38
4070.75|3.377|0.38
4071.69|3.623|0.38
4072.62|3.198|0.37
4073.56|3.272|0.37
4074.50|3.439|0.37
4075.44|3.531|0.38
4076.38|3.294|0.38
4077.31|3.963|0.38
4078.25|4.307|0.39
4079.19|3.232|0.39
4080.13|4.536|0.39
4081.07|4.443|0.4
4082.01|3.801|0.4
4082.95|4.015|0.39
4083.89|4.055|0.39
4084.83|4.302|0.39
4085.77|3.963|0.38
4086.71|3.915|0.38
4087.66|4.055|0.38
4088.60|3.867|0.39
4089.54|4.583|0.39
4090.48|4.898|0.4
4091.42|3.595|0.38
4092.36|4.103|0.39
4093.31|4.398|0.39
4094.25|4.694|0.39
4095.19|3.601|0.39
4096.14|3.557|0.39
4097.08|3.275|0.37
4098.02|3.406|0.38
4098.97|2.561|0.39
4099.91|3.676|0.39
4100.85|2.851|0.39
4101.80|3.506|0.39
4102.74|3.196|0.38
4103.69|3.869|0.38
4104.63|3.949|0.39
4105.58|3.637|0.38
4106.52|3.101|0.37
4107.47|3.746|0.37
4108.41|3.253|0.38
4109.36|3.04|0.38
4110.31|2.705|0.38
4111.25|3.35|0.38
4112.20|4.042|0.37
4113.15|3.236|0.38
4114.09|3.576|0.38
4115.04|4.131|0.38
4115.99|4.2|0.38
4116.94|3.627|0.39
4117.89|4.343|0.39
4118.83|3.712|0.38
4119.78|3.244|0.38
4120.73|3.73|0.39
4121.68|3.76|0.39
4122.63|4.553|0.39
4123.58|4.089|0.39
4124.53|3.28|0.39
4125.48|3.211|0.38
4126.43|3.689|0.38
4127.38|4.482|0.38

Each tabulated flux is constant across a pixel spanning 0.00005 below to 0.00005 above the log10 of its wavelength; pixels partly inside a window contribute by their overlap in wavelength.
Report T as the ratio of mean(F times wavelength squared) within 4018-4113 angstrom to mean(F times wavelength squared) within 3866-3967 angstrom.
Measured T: 1.80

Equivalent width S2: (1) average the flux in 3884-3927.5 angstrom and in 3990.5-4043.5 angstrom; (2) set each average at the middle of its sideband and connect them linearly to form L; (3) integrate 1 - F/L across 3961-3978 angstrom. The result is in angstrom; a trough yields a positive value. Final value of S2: 8.1 angstrom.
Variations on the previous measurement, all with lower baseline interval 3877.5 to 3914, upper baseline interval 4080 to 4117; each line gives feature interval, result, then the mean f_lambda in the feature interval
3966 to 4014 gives 0.2 angstrom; 3.07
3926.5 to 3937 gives 5.5 angstrom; 1.29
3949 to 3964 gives 1.9 angstrom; 2.47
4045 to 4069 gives -1.1 angstrom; 3.64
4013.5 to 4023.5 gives -1.6 angstrom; 3.77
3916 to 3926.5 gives 0.8 angstrom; 2.42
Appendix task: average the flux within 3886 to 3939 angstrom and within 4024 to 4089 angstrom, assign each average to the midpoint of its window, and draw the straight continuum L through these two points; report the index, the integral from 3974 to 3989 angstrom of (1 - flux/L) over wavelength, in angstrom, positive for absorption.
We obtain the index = 0.5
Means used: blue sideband 2.34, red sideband 3.75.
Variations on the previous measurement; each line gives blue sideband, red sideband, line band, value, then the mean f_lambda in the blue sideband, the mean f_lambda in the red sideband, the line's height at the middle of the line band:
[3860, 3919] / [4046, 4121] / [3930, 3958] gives 6.7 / 2.36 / 3.7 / 2.73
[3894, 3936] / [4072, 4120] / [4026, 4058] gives -4.0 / 2.38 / 3.72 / 3.33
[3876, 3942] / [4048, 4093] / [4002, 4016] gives -2.9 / 2.21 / 3.79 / 3.19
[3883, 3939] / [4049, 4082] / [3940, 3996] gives 6.6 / 2.3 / 3.68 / 2.81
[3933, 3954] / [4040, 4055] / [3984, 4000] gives -2.9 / 2.13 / 3.66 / 2.84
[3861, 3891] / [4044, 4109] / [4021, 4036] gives -2.8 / 1.93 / 3.7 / 3.27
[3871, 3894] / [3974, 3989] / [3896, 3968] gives 3.3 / 1.95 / 2.93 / 2.44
